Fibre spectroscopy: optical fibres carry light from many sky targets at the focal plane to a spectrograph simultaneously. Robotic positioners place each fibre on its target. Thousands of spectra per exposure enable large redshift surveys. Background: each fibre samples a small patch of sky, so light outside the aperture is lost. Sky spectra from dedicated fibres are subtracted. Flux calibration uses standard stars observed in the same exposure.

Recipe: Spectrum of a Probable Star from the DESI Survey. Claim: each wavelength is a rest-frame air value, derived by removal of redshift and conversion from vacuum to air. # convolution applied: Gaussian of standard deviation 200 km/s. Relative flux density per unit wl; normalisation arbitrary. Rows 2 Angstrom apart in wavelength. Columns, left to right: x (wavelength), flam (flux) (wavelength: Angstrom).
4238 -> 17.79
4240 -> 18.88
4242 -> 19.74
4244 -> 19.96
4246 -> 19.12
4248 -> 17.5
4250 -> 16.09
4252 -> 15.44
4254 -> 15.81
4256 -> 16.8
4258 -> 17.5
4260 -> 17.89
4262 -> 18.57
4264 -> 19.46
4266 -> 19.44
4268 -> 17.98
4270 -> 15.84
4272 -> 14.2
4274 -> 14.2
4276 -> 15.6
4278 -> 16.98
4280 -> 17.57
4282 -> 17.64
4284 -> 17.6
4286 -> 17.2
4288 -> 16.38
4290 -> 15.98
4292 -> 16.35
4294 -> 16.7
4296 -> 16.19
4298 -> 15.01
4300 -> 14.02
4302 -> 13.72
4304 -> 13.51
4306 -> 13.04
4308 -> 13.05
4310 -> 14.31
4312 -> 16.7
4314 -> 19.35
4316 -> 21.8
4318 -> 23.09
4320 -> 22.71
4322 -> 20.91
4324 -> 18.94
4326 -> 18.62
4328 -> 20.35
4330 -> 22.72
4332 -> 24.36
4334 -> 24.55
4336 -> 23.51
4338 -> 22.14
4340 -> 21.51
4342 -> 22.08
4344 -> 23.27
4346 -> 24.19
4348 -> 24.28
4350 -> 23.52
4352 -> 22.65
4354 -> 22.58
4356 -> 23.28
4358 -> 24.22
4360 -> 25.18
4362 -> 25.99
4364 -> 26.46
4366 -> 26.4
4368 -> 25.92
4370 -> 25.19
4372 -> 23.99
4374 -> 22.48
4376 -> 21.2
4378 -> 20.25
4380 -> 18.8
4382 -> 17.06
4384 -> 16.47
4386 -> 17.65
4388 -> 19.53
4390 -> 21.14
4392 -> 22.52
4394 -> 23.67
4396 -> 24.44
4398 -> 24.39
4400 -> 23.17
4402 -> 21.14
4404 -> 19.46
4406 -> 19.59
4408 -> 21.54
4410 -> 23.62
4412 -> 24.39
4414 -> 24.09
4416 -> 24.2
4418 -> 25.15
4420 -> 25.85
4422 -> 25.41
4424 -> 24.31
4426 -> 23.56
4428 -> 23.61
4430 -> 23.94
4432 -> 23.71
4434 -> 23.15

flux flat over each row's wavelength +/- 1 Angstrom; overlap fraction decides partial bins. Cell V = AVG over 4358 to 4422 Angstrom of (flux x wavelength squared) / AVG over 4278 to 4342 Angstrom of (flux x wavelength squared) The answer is 1.28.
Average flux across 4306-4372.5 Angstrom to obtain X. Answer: 22.2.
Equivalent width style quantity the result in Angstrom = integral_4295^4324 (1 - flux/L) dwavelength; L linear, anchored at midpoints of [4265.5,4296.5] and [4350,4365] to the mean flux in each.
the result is 3.7 Angstrom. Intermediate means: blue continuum 16.6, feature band 17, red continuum 24.3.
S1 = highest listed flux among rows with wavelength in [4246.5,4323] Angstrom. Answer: 23.09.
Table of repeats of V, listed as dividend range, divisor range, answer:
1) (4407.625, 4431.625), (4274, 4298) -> 1.55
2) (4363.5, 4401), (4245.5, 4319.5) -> 1.38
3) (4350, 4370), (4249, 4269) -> 1.48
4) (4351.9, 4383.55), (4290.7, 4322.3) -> 1.41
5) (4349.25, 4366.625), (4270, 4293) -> 1.55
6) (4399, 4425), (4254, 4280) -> 1.46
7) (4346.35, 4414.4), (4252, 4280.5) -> 1.40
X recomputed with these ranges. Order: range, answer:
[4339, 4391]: 22.5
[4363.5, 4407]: 21.8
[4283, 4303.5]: 15.9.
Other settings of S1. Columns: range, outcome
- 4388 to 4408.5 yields 24.44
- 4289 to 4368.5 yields 26.46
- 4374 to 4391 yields 22.48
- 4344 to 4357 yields 24.28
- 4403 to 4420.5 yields 25.85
